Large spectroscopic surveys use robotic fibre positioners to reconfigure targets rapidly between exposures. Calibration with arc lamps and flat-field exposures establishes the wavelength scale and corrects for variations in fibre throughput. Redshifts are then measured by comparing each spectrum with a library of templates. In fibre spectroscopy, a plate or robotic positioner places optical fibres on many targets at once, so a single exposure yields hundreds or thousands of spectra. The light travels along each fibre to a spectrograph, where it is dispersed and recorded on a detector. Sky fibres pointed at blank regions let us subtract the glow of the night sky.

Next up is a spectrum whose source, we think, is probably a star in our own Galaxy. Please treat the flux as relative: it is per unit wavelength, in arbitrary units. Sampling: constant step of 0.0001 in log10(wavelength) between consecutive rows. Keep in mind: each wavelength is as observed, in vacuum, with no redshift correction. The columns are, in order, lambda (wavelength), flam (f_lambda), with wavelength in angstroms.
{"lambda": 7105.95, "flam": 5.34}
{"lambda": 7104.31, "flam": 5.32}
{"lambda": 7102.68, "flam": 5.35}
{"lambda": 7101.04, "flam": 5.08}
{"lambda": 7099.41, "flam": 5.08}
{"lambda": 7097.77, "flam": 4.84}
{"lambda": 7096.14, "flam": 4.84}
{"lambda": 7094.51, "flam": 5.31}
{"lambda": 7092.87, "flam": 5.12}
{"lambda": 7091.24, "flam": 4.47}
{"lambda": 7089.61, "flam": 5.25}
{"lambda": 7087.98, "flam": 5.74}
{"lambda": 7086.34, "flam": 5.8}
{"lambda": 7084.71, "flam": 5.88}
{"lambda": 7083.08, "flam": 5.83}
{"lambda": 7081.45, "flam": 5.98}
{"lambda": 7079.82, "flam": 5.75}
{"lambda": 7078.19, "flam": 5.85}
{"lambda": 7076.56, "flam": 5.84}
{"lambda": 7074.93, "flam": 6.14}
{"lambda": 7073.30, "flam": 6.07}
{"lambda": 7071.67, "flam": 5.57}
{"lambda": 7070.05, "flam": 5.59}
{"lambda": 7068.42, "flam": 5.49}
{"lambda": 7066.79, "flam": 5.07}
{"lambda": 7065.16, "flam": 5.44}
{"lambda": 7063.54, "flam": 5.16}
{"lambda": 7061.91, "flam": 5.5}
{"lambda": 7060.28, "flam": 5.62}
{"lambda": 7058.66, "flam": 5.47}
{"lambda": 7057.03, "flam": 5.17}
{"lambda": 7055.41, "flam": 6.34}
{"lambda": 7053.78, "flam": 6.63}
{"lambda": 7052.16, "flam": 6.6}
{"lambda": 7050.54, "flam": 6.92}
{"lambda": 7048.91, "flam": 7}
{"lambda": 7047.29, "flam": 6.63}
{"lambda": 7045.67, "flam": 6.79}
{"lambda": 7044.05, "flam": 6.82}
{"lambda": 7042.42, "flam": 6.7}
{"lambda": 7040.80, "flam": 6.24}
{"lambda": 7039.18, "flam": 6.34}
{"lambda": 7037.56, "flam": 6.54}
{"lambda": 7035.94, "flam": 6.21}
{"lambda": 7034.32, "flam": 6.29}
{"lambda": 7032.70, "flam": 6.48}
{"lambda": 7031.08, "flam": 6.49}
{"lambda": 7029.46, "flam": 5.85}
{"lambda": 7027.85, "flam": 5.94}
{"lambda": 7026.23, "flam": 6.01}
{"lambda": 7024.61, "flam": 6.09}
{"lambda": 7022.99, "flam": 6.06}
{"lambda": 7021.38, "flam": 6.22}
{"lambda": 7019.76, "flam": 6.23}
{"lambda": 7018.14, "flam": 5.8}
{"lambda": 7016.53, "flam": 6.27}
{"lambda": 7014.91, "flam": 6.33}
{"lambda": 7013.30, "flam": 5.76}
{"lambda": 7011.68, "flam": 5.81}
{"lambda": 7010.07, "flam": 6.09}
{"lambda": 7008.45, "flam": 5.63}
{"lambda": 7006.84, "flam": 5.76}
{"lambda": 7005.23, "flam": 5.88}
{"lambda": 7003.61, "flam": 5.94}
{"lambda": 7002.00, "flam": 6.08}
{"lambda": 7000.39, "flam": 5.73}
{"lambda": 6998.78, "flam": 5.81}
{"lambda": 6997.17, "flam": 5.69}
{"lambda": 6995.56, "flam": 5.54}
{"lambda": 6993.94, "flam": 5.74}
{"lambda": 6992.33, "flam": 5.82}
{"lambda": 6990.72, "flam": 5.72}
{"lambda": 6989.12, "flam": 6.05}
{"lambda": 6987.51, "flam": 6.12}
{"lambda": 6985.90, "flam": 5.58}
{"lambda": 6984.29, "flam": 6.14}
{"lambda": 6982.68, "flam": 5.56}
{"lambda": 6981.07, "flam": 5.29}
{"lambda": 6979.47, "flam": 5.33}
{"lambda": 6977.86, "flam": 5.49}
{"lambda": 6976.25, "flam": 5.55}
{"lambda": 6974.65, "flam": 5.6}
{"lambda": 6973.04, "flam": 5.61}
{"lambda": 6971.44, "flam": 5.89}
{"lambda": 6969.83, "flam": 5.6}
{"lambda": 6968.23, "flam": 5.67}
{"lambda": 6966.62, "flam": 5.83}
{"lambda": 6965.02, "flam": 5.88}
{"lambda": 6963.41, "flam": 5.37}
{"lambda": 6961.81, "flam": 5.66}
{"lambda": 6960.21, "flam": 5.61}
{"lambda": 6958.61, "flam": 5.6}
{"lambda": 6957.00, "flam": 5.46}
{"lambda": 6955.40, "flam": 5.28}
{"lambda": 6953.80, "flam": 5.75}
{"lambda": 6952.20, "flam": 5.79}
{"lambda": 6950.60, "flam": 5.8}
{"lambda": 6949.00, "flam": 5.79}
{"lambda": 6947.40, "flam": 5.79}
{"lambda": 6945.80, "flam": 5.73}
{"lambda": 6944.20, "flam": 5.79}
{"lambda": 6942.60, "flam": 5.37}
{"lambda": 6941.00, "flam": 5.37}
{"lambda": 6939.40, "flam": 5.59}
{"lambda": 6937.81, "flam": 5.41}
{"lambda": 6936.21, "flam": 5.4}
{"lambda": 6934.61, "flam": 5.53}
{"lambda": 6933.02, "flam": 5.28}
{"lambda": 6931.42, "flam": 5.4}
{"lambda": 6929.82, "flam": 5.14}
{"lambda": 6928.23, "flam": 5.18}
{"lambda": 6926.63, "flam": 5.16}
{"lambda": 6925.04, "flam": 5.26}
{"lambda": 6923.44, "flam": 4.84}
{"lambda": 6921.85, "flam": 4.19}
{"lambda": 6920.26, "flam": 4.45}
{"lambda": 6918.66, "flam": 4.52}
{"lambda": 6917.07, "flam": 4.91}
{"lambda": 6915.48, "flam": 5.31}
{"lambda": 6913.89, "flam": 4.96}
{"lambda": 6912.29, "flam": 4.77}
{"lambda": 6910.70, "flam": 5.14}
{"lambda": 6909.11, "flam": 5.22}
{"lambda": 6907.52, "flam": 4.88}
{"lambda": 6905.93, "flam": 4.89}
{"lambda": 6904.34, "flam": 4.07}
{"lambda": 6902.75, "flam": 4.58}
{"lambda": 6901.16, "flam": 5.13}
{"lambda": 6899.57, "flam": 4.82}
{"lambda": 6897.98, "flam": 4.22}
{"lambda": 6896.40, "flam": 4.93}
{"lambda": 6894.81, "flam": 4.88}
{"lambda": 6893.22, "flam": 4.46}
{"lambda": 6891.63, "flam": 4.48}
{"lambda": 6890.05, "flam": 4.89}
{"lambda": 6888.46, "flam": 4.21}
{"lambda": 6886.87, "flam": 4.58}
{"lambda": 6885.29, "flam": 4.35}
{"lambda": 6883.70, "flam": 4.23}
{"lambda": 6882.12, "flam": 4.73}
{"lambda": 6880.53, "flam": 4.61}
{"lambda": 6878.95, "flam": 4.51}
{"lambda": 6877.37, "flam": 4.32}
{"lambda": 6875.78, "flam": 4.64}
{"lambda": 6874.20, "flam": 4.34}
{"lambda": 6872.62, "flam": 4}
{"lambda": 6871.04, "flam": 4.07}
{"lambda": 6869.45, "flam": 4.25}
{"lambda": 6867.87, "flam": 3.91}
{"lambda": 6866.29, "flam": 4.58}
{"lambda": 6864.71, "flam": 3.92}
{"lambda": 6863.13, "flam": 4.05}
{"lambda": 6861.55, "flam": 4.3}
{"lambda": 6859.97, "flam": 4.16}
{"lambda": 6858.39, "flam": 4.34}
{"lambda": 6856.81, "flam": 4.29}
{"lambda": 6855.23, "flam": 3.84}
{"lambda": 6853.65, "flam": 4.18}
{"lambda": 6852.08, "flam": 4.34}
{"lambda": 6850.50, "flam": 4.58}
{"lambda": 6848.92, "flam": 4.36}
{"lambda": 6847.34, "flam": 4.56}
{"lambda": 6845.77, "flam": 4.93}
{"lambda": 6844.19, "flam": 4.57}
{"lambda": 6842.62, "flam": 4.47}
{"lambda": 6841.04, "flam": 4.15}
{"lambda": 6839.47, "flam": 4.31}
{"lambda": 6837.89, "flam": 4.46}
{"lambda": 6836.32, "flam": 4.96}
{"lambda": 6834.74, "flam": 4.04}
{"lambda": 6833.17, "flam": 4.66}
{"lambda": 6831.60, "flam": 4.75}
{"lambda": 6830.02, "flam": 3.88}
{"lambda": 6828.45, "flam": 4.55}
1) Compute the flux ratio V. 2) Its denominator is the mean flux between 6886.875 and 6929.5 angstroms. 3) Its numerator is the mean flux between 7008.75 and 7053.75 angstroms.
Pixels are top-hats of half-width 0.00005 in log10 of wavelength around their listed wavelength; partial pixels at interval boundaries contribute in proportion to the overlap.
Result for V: 1.3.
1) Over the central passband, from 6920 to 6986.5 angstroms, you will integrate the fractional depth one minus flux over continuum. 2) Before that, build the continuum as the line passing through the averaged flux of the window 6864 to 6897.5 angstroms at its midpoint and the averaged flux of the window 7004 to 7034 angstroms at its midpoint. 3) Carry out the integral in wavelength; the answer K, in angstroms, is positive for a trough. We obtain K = -2.7 angstroms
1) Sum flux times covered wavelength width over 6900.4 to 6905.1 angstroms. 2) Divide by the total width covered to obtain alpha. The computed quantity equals 4.59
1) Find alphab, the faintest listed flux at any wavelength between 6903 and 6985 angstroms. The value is 4.07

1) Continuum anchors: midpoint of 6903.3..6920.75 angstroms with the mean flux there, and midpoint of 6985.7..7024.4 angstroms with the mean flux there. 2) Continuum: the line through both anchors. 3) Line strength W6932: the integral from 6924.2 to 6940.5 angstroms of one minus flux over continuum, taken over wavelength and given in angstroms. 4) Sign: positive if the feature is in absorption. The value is -0.9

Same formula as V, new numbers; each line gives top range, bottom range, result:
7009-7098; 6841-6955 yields 1.24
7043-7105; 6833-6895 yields 1.31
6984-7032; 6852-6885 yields 1.39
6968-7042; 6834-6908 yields 1.34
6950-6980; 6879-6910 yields 1.21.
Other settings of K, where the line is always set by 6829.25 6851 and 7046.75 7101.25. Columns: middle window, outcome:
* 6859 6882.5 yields 1.8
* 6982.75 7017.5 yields -3.8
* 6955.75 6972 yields -1.7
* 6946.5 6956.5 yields -1.3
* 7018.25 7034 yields -2.1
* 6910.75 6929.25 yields 0.0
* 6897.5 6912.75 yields 0.1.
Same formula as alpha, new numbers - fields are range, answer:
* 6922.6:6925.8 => 5.03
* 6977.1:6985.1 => 5.56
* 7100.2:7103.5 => 5.22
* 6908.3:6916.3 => 5.08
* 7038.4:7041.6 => 6.29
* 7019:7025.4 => 6.15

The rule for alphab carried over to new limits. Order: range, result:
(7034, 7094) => 4.47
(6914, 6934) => 4.19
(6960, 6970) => 5.37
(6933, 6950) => 5.28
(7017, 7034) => 5.8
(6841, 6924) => 3.84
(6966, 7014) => 5.29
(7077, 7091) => 5.25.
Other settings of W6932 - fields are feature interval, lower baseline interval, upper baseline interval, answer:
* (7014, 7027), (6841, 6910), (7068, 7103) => -2.4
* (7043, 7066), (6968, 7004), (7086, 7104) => -3.4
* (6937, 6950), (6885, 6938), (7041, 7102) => -1.4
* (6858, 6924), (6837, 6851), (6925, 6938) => 5.2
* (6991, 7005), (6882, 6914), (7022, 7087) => -0.6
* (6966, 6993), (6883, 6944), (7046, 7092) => -2.0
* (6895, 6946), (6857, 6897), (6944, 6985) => -0.2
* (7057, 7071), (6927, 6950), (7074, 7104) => 0.1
